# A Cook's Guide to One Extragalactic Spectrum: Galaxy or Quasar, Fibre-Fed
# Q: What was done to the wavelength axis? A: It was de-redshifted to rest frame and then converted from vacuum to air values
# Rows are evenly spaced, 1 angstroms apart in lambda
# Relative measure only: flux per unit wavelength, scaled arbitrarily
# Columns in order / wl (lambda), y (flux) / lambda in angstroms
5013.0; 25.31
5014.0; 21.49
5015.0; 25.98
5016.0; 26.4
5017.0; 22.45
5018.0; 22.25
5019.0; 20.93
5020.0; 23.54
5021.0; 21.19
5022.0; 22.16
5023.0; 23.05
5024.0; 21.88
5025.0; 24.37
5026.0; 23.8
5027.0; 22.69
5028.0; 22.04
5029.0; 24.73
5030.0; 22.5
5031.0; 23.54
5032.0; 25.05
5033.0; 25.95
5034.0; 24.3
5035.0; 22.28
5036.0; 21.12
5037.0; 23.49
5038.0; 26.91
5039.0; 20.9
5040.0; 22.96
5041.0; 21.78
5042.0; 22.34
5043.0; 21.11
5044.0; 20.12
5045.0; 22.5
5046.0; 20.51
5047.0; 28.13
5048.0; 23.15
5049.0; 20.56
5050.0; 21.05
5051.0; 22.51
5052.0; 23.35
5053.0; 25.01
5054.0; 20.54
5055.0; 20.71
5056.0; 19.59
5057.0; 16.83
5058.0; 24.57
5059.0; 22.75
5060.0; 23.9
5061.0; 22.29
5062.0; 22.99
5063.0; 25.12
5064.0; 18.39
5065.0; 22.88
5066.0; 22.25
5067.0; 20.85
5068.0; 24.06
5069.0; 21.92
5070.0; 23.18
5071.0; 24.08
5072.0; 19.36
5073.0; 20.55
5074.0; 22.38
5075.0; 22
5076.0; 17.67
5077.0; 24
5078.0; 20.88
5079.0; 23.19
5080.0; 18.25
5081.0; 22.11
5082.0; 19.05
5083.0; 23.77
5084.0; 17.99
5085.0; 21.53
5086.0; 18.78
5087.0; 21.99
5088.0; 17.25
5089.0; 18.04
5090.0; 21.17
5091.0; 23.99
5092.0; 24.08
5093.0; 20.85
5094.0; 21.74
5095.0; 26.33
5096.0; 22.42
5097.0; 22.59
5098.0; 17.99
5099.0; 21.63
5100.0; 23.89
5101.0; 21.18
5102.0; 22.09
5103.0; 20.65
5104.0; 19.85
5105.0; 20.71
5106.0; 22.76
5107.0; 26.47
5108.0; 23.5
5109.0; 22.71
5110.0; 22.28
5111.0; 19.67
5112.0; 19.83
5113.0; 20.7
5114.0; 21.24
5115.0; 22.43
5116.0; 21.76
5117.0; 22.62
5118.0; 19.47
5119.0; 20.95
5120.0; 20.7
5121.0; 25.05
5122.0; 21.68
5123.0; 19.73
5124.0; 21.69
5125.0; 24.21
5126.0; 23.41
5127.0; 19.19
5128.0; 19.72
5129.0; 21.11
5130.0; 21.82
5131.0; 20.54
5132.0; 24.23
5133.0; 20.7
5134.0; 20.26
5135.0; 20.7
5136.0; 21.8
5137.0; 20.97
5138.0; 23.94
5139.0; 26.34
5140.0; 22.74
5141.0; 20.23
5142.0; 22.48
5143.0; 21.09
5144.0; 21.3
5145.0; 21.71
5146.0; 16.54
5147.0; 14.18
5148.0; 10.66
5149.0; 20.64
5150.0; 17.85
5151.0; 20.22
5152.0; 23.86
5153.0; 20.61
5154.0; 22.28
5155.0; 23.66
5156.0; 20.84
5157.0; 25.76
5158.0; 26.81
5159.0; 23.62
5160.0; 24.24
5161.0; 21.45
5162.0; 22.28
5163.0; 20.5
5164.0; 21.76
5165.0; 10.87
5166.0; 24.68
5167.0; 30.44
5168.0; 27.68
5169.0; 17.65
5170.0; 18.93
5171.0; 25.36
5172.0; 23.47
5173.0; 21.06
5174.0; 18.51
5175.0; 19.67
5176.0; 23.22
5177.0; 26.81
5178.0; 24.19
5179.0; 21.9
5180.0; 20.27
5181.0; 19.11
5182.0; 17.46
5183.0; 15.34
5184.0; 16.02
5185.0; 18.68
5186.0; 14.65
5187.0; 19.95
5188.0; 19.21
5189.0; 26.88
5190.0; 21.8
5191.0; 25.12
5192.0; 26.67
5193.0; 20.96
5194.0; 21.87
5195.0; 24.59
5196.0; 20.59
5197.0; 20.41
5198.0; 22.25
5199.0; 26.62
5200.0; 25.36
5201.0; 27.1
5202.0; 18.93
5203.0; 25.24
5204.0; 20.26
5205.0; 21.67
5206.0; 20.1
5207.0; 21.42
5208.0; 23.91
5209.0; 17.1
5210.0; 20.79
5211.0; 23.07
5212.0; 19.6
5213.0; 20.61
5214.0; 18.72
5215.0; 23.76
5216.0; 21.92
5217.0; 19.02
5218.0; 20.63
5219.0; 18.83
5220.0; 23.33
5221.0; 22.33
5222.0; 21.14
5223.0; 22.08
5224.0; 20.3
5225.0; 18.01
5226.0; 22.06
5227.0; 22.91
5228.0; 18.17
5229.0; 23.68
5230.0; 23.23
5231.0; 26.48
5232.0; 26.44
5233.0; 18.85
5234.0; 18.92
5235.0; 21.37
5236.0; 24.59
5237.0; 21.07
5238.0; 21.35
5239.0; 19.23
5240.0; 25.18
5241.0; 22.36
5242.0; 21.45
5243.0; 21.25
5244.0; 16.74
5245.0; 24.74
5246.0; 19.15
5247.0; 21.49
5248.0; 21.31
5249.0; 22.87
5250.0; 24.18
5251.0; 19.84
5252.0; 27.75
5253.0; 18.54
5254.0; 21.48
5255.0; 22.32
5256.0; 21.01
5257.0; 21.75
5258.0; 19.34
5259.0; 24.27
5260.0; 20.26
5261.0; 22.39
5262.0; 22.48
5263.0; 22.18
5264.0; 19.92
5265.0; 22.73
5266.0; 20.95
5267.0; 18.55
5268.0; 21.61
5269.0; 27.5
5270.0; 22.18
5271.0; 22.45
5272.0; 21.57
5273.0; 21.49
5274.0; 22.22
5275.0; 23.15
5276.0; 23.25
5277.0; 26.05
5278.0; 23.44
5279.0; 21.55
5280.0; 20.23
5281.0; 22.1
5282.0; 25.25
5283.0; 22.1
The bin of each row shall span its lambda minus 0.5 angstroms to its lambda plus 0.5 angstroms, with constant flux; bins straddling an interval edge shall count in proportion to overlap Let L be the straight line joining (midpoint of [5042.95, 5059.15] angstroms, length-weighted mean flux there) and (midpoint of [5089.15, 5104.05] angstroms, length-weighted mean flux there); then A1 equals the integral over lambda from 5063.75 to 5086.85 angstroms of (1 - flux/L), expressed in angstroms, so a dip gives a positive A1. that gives 0.7 angstroms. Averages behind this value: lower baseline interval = 21.9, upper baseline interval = 22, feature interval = 21.3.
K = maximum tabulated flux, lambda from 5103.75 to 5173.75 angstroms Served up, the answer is 30.44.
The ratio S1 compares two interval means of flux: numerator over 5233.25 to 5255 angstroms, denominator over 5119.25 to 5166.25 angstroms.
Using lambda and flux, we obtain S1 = 1.02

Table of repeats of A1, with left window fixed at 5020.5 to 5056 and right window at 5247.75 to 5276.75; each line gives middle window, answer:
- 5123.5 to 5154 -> 2.19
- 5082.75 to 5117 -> 1.51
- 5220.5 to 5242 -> 0.29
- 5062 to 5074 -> 0.30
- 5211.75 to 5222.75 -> 0.63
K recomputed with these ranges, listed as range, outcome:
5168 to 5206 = 27.68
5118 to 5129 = 25.05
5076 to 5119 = 26.47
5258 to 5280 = 27.5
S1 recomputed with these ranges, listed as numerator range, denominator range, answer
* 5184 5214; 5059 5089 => 1.02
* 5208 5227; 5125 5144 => 0.96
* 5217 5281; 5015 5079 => 0.97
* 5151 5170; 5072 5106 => 1.06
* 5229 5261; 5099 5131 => 1.01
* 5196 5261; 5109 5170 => 1.01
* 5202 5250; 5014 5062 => 0.94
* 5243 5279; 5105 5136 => 1.02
